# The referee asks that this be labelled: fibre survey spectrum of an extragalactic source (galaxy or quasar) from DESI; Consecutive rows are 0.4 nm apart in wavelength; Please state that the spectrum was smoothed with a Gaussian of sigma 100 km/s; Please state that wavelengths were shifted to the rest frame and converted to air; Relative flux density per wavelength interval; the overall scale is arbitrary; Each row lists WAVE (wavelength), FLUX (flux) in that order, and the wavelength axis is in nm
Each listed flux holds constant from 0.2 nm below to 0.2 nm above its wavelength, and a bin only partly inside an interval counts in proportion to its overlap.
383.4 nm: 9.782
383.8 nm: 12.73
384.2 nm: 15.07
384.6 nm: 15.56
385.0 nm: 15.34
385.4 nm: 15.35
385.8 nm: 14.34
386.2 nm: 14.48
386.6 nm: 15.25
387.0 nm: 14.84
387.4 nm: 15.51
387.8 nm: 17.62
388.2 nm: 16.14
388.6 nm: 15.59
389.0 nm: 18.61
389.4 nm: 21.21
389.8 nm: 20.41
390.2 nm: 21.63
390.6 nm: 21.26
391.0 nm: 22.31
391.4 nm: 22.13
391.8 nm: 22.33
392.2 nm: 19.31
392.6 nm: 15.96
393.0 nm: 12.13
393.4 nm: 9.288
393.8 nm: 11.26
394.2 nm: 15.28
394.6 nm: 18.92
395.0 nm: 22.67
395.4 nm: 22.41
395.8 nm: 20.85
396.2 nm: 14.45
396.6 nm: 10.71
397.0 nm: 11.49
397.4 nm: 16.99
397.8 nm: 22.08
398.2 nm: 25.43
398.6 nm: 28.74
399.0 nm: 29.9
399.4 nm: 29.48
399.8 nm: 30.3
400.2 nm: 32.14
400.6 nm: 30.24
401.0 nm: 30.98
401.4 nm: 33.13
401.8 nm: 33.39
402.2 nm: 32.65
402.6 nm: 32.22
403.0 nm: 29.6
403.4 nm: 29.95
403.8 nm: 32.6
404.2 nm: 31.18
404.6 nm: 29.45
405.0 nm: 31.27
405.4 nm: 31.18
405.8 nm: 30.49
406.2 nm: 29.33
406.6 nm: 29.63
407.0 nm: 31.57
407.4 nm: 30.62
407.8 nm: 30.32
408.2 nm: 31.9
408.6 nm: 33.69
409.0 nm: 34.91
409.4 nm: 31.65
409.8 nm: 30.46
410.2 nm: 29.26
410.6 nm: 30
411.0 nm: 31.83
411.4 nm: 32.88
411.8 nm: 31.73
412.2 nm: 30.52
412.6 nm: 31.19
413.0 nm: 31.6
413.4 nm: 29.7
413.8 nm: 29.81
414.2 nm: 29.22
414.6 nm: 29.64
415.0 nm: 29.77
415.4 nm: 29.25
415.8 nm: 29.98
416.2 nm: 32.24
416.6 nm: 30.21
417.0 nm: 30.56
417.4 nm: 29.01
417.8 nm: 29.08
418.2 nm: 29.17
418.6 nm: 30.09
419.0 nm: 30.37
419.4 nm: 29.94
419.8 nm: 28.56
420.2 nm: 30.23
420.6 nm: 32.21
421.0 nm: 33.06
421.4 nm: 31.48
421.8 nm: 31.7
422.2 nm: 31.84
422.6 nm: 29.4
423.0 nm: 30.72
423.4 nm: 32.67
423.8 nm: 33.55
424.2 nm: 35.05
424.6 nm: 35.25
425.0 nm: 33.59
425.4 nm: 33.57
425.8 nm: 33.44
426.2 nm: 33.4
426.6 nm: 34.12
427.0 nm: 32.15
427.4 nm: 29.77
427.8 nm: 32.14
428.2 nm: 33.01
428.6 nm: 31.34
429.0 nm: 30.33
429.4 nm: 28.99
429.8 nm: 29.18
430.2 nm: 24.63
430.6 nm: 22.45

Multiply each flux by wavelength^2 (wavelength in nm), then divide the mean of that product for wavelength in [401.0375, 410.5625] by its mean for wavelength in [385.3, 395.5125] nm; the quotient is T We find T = 1.9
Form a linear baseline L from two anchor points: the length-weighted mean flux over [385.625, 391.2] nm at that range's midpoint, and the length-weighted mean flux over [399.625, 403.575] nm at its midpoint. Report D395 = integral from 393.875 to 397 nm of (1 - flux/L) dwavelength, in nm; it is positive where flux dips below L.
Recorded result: 0.97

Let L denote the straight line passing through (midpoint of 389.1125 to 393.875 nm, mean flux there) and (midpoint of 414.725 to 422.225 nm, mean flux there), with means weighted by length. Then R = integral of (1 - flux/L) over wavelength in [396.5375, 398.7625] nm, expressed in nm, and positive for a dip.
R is 0.17 nm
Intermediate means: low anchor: 18.5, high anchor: 30.4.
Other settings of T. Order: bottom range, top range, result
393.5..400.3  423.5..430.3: 1.76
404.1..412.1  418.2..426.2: 1.10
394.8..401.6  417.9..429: 1.48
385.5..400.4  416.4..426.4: 1.88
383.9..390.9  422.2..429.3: 2.31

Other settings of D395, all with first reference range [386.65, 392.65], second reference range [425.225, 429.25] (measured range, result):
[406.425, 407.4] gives -0.22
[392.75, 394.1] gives 0.59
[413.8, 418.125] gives -0.24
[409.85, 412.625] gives -0.46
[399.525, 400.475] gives -0.35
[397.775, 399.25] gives -0.34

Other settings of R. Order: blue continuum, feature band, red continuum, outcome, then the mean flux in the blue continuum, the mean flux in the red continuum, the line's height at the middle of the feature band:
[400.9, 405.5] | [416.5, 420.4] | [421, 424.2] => 0.26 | 31.5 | 31.9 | 31.8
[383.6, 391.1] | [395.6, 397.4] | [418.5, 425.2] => 0.53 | 16.9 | 31.8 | 20.9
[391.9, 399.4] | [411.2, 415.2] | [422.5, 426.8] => -0.46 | 18.6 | 33.2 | 27.5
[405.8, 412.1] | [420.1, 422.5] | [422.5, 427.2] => 0.07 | 31.3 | 33.2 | 32.7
